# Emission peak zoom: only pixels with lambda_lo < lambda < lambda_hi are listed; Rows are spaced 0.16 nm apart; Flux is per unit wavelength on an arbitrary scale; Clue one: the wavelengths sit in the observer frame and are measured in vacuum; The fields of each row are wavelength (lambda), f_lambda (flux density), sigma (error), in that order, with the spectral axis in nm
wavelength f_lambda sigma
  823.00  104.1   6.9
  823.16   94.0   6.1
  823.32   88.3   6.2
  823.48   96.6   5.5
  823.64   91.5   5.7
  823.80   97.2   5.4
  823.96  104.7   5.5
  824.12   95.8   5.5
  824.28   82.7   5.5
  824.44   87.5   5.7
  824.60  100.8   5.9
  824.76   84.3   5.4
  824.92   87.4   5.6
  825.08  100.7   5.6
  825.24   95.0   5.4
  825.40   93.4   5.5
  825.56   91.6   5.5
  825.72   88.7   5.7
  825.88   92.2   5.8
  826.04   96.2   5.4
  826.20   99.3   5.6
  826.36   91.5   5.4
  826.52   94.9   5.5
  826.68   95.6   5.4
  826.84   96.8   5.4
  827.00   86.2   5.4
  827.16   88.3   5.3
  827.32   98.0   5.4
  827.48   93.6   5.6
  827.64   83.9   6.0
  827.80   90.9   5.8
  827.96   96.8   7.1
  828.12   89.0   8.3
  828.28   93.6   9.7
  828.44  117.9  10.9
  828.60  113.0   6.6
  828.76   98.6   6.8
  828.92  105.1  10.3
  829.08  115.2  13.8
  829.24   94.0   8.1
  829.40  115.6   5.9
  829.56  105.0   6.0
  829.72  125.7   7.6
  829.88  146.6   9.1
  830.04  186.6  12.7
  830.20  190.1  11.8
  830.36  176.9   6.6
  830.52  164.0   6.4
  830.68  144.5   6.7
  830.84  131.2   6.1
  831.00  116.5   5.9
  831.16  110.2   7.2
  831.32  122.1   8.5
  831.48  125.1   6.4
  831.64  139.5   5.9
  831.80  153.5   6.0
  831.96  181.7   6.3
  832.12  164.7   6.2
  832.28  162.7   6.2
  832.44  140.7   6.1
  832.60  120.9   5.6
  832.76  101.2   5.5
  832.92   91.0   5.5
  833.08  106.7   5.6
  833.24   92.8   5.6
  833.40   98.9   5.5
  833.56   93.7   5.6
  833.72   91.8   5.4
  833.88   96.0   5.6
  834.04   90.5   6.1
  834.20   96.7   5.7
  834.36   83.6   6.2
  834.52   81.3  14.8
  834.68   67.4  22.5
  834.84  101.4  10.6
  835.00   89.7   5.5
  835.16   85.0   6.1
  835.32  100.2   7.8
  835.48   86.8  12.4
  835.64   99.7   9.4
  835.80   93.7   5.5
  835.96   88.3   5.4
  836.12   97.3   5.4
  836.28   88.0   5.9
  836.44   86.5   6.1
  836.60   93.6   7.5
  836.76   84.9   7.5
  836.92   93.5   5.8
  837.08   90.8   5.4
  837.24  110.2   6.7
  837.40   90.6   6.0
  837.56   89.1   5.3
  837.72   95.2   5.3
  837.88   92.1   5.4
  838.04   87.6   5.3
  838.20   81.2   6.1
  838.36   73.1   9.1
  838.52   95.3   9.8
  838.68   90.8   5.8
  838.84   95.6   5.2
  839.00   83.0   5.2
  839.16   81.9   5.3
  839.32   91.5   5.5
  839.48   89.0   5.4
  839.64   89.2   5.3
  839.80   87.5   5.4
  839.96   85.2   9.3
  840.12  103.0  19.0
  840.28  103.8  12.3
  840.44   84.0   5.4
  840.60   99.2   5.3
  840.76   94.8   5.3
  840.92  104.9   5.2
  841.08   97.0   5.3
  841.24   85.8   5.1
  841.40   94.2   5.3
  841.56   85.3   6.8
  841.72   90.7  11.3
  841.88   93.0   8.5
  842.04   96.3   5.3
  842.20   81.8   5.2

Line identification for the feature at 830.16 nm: [S II]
